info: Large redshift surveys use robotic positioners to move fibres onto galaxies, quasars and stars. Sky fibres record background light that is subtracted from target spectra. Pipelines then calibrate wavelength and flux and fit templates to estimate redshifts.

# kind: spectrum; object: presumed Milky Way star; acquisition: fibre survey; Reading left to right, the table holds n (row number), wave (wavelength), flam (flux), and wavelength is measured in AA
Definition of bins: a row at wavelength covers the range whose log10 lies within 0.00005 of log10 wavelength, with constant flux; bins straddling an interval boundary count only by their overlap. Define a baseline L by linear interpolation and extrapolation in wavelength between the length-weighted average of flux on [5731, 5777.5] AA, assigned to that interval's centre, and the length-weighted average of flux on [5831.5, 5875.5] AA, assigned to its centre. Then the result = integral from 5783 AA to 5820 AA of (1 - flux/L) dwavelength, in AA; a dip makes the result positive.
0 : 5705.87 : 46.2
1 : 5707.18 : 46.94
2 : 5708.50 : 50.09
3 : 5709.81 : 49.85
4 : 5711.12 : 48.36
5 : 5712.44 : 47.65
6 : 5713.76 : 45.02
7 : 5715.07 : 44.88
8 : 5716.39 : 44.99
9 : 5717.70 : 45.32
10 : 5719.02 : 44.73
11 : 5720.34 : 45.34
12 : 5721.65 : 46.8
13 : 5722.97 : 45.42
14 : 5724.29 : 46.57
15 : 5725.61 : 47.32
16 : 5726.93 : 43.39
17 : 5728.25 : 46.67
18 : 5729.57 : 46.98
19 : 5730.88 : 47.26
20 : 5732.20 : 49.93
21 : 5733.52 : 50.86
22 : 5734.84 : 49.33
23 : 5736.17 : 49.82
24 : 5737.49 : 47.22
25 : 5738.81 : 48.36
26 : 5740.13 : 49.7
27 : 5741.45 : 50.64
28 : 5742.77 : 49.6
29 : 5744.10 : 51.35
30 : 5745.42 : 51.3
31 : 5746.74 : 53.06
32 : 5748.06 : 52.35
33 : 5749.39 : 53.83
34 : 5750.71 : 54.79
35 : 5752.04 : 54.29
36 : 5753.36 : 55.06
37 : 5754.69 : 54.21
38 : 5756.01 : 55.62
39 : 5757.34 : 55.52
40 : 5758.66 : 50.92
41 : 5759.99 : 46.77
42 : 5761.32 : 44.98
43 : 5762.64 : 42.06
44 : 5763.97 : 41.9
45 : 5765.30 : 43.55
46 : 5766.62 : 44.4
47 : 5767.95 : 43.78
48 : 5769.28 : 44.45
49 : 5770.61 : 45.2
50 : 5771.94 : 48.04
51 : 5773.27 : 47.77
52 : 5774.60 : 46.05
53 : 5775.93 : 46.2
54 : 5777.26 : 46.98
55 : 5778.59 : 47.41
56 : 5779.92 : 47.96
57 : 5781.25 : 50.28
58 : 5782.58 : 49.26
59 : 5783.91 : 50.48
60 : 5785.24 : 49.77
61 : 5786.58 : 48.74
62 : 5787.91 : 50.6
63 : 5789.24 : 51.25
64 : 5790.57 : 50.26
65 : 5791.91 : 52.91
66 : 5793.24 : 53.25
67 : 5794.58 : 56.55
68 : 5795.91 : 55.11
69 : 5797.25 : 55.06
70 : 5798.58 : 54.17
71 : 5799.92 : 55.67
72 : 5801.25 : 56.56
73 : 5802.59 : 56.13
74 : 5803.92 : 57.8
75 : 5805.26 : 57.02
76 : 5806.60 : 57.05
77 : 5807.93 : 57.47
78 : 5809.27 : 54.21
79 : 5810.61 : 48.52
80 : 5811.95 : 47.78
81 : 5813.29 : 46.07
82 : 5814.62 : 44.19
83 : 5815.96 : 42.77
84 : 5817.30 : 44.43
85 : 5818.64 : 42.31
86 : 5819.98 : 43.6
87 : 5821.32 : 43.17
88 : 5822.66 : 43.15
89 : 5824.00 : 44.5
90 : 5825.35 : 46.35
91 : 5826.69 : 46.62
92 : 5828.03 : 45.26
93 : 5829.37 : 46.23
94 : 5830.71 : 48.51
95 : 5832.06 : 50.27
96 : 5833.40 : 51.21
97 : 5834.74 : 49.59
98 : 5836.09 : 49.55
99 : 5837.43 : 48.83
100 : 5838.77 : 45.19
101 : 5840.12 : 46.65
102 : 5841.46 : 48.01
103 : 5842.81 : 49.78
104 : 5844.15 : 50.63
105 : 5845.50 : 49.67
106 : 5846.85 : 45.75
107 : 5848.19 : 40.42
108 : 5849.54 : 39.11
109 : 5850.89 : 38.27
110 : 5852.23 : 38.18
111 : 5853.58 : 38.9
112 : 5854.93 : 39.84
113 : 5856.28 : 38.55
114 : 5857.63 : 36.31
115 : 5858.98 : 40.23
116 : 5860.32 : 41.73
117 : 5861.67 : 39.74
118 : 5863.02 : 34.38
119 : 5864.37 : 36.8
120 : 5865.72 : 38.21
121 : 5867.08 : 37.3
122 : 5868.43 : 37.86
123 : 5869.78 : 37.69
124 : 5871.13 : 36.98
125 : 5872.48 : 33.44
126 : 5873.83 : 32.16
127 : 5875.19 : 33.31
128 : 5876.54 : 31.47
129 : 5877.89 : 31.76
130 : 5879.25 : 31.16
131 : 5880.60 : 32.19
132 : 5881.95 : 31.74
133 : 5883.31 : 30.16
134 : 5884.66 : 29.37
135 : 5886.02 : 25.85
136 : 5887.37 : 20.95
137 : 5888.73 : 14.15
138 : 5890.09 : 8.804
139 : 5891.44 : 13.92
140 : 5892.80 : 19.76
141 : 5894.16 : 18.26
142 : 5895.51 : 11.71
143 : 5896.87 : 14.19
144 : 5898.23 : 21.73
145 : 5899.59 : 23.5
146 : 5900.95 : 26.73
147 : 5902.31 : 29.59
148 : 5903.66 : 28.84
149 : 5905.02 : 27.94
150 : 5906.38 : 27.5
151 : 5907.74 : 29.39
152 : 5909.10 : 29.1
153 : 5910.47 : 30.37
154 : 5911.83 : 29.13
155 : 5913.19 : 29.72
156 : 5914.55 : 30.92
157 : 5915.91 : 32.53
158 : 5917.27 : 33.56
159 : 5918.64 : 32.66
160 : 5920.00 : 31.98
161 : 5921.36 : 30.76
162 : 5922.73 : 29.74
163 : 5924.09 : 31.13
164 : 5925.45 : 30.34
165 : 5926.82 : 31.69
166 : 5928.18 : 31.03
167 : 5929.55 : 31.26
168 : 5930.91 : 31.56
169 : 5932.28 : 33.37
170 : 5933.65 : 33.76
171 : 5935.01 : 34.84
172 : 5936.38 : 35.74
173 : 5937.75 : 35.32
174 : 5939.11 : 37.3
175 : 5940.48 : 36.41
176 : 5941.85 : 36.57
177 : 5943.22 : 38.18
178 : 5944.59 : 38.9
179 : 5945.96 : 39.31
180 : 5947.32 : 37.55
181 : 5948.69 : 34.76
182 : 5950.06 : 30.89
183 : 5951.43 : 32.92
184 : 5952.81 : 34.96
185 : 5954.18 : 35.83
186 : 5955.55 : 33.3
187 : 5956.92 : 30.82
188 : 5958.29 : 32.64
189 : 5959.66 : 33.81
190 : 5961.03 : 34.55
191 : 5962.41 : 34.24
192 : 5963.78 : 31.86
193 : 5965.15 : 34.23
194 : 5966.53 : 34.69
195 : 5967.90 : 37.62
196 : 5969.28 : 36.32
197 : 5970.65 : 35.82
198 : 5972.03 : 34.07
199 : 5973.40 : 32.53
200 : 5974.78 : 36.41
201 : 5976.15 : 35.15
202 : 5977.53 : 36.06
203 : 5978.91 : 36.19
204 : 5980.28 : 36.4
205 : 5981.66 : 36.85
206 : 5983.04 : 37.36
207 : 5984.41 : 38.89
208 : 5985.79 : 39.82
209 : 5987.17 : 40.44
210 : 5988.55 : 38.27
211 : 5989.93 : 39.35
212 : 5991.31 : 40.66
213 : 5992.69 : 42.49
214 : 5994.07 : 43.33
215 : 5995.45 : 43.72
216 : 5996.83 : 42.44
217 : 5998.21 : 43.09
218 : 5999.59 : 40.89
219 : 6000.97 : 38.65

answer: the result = -4.8 AA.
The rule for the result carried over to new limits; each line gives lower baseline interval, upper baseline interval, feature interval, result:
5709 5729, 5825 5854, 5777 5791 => -1.0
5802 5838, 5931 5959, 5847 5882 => 5.7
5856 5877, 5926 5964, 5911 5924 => 1.5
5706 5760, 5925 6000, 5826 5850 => -2.3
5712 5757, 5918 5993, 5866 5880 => 2.1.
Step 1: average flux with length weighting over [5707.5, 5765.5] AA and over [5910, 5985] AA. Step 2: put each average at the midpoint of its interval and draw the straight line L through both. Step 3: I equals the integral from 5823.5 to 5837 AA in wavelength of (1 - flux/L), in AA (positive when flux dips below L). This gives -1.8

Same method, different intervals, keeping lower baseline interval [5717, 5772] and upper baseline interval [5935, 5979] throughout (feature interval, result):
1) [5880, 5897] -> 8.0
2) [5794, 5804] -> -2.4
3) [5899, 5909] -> 2.8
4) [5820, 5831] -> -0.5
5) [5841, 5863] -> -0.1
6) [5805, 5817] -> -1.6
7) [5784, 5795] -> -1.4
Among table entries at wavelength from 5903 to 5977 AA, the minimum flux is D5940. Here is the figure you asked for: 27.5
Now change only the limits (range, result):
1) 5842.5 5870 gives 34.38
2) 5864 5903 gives 8.804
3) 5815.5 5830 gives 42.31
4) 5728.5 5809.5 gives 41.9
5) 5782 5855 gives 38.18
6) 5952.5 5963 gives 30.82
